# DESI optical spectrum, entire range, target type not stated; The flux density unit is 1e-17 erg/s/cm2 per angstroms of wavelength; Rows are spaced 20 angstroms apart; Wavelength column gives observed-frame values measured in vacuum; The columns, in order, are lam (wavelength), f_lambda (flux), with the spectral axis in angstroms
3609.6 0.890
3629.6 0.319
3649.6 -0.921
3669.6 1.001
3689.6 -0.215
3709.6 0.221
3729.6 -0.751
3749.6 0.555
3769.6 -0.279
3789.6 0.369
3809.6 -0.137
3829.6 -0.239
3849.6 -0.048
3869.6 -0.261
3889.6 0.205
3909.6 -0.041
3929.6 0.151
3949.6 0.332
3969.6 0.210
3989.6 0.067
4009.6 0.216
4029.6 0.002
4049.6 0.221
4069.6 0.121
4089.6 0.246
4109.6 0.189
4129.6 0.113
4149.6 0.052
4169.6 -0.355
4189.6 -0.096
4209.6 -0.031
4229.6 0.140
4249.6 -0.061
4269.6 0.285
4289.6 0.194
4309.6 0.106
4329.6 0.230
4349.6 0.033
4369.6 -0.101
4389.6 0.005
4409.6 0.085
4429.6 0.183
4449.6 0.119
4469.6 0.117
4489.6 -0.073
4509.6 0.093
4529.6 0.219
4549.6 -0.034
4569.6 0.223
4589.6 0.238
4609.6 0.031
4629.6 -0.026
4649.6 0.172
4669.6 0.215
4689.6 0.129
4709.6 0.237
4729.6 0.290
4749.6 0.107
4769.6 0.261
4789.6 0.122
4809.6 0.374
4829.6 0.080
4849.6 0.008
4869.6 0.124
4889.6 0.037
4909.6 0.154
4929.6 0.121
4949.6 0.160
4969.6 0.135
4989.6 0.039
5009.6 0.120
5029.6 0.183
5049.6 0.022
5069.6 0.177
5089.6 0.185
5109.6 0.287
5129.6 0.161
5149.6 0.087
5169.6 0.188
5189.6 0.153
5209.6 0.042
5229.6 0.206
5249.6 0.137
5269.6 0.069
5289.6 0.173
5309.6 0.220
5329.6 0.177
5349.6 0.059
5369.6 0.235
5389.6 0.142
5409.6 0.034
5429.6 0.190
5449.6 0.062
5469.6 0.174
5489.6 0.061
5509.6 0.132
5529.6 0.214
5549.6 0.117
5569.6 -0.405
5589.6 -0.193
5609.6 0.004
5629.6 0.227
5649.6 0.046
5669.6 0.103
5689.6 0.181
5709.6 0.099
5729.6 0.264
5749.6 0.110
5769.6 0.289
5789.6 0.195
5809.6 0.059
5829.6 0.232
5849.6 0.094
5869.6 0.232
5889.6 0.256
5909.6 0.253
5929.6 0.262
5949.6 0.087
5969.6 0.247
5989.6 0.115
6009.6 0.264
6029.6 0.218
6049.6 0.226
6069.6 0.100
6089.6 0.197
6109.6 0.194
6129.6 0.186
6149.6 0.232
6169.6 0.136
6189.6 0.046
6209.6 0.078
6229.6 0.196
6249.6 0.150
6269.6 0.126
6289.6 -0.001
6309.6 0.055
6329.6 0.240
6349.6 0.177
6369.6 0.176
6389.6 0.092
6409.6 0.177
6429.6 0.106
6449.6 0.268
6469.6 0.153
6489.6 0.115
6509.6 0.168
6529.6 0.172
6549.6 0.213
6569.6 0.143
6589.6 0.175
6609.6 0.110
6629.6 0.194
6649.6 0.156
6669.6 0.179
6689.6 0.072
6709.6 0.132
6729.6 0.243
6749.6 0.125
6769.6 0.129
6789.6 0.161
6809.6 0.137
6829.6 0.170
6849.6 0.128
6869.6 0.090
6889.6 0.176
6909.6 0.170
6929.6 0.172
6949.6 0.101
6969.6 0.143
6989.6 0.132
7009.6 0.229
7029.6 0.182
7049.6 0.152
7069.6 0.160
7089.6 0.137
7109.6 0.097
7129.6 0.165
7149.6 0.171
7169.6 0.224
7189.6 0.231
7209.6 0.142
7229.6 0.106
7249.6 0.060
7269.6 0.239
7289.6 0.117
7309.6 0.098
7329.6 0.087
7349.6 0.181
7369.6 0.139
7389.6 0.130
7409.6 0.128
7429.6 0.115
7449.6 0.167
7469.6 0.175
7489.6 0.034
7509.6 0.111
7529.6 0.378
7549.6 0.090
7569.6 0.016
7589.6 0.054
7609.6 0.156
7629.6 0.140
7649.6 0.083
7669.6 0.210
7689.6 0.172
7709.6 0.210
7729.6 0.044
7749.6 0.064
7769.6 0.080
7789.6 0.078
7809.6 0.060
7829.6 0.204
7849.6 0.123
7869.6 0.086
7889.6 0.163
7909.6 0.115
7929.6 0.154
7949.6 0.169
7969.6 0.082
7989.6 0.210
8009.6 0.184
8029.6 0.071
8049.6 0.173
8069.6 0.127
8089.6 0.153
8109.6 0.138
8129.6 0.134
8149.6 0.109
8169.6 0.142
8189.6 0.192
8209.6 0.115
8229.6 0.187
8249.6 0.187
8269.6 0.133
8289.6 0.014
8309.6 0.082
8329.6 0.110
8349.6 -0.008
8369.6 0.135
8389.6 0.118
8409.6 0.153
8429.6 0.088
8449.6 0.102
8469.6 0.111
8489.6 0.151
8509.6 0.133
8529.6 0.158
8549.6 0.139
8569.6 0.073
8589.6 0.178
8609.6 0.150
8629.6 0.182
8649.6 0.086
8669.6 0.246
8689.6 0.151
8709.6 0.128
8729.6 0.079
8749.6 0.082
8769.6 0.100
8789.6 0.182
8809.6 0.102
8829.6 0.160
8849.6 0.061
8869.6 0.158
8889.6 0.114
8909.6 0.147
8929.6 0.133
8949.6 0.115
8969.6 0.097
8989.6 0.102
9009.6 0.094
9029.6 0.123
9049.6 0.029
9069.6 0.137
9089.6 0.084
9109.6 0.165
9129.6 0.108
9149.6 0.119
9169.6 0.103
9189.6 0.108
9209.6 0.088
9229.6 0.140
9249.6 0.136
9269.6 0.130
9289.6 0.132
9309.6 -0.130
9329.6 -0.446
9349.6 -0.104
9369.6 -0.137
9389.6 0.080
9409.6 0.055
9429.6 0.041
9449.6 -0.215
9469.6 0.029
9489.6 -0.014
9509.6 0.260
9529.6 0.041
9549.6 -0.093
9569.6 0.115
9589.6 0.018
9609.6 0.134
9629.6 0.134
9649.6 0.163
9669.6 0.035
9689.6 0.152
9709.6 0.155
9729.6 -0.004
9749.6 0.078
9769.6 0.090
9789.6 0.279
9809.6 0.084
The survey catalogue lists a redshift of 0.15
